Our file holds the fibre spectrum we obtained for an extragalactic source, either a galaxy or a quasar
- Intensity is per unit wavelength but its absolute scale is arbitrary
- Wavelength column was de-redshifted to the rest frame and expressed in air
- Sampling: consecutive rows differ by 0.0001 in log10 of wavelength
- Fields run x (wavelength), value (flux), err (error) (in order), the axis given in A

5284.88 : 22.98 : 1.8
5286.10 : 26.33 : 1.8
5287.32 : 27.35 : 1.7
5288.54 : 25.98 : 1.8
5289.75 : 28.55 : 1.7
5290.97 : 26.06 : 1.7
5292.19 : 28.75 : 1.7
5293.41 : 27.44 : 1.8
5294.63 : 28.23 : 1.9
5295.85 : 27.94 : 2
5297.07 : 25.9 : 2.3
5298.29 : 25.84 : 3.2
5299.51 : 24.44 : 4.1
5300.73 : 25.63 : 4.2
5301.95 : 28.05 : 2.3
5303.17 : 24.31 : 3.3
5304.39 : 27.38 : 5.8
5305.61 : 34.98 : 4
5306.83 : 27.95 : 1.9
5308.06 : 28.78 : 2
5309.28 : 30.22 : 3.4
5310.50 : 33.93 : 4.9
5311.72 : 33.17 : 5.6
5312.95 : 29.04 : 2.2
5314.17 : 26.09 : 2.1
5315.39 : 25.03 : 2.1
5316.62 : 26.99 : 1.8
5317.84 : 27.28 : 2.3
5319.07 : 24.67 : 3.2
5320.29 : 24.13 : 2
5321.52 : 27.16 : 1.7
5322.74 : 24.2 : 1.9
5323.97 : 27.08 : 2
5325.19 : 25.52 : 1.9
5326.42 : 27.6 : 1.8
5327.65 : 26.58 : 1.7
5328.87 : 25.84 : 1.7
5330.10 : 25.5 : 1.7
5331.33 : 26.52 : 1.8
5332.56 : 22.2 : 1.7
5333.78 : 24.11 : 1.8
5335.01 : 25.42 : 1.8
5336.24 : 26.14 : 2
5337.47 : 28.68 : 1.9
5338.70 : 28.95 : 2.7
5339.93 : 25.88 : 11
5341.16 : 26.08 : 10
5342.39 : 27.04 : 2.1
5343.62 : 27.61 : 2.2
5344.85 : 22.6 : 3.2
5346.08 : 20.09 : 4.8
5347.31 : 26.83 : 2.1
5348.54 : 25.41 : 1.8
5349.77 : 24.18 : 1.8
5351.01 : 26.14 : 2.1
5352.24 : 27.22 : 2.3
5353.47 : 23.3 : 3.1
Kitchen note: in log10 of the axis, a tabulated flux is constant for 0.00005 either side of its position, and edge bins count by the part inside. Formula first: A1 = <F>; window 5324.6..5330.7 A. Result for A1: 26.2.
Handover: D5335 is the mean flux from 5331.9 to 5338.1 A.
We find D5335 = 25.3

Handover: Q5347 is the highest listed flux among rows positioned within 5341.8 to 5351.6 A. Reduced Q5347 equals 27.61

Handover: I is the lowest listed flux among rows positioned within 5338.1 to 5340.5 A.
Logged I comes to 25.88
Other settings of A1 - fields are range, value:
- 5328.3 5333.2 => 25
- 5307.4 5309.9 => 29.5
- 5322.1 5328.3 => 26.2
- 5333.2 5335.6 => 24.8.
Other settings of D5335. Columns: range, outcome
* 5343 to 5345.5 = 25.1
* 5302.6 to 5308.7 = 28.7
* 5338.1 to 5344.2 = 27.1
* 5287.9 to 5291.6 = 26.9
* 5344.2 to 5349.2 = 23.8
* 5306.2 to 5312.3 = 30.8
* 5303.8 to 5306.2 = 31.2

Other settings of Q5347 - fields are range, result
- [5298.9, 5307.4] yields 34.98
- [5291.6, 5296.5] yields 28.75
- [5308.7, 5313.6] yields 33.93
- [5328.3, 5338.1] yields 28.68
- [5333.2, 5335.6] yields 25.42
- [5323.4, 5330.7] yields 27.6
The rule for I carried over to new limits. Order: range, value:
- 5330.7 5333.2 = 22.2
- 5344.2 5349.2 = 20.09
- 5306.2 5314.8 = 26.09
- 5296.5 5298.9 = 25.84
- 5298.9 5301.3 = 24.44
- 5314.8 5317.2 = 25.03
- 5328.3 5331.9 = 25.5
